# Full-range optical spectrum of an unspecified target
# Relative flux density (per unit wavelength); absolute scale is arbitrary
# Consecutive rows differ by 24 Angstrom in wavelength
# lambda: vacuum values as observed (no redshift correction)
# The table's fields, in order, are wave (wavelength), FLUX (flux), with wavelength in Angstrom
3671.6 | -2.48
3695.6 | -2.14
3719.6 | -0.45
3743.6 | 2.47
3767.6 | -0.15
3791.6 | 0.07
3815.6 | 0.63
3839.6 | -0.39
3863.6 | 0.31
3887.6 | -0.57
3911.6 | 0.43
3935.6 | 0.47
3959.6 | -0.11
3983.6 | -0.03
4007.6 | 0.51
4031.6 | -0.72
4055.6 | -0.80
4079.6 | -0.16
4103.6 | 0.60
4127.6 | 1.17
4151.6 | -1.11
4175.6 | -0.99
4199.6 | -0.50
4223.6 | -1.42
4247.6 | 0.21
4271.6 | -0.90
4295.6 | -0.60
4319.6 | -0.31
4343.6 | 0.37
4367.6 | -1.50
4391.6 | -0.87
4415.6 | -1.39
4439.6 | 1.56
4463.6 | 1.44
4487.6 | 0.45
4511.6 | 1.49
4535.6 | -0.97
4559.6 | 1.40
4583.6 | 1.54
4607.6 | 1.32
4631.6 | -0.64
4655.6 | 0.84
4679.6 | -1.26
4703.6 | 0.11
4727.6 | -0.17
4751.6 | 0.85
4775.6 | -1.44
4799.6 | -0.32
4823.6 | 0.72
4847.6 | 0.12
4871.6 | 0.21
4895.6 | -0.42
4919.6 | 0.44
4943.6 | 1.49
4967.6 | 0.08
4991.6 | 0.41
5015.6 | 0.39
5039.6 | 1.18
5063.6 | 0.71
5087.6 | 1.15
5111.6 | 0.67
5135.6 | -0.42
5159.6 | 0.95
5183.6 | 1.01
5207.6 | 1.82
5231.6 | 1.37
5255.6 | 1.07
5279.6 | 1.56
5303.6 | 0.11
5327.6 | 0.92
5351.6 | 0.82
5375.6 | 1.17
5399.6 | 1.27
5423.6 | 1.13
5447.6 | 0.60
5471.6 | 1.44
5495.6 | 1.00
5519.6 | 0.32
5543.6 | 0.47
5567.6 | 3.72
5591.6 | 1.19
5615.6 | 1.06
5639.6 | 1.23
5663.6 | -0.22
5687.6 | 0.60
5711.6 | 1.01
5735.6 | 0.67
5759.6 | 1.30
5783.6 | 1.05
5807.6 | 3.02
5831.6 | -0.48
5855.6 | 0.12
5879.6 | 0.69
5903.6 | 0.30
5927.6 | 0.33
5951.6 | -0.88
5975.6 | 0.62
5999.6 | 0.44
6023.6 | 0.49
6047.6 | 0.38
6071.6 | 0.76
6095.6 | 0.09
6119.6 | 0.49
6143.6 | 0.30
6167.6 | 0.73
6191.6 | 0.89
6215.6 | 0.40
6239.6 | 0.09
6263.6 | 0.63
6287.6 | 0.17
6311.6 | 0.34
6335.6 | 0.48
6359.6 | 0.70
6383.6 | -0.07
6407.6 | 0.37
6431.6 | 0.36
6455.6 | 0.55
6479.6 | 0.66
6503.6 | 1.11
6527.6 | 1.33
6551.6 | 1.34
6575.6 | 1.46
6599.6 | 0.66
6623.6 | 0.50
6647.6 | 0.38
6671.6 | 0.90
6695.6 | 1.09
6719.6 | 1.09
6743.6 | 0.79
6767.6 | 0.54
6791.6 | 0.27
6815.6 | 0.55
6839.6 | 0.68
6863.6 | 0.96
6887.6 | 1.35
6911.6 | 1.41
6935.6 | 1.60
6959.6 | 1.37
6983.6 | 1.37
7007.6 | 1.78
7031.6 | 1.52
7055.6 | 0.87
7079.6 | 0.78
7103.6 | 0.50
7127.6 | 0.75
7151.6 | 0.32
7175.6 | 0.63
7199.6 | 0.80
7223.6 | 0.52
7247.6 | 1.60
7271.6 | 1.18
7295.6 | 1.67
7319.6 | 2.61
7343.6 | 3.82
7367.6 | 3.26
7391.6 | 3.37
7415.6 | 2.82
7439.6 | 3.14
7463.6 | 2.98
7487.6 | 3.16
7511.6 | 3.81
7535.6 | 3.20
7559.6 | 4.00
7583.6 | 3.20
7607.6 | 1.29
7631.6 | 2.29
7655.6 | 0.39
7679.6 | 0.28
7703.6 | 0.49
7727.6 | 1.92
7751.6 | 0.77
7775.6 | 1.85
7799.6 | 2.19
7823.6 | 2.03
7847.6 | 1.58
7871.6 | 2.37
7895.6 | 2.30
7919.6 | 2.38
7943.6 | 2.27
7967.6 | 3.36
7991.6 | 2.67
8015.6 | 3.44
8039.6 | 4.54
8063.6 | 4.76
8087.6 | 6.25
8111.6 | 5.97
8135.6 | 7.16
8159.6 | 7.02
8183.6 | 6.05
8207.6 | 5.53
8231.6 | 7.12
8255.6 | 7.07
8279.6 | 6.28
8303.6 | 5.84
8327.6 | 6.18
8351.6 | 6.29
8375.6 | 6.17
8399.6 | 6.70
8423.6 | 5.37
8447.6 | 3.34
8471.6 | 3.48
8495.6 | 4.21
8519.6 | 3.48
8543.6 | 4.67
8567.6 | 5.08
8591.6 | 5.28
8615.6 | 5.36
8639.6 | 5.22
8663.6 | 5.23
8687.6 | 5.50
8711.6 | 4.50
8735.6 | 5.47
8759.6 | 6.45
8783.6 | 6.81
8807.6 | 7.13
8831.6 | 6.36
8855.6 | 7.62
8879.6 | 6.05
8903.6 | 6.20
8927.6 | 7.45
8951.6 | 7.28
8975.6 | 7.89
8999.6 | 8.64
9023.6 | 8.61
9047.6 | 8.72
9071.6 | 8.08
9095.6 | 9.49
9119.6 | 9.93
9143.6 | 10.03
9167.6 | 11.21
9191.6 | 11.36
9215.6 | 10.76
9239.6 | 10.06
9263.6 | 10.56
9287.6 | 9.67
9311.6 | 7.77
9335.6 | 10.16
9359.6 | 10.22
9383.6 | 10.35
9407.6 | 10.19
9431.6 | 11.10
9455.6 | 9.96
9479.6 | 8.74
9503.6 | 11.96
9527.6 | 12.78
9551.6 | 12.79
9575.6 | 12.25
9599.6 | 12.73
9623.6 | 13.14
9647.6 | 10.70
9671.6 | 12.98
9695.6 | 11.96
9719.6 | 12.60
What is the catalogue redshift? 0.000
